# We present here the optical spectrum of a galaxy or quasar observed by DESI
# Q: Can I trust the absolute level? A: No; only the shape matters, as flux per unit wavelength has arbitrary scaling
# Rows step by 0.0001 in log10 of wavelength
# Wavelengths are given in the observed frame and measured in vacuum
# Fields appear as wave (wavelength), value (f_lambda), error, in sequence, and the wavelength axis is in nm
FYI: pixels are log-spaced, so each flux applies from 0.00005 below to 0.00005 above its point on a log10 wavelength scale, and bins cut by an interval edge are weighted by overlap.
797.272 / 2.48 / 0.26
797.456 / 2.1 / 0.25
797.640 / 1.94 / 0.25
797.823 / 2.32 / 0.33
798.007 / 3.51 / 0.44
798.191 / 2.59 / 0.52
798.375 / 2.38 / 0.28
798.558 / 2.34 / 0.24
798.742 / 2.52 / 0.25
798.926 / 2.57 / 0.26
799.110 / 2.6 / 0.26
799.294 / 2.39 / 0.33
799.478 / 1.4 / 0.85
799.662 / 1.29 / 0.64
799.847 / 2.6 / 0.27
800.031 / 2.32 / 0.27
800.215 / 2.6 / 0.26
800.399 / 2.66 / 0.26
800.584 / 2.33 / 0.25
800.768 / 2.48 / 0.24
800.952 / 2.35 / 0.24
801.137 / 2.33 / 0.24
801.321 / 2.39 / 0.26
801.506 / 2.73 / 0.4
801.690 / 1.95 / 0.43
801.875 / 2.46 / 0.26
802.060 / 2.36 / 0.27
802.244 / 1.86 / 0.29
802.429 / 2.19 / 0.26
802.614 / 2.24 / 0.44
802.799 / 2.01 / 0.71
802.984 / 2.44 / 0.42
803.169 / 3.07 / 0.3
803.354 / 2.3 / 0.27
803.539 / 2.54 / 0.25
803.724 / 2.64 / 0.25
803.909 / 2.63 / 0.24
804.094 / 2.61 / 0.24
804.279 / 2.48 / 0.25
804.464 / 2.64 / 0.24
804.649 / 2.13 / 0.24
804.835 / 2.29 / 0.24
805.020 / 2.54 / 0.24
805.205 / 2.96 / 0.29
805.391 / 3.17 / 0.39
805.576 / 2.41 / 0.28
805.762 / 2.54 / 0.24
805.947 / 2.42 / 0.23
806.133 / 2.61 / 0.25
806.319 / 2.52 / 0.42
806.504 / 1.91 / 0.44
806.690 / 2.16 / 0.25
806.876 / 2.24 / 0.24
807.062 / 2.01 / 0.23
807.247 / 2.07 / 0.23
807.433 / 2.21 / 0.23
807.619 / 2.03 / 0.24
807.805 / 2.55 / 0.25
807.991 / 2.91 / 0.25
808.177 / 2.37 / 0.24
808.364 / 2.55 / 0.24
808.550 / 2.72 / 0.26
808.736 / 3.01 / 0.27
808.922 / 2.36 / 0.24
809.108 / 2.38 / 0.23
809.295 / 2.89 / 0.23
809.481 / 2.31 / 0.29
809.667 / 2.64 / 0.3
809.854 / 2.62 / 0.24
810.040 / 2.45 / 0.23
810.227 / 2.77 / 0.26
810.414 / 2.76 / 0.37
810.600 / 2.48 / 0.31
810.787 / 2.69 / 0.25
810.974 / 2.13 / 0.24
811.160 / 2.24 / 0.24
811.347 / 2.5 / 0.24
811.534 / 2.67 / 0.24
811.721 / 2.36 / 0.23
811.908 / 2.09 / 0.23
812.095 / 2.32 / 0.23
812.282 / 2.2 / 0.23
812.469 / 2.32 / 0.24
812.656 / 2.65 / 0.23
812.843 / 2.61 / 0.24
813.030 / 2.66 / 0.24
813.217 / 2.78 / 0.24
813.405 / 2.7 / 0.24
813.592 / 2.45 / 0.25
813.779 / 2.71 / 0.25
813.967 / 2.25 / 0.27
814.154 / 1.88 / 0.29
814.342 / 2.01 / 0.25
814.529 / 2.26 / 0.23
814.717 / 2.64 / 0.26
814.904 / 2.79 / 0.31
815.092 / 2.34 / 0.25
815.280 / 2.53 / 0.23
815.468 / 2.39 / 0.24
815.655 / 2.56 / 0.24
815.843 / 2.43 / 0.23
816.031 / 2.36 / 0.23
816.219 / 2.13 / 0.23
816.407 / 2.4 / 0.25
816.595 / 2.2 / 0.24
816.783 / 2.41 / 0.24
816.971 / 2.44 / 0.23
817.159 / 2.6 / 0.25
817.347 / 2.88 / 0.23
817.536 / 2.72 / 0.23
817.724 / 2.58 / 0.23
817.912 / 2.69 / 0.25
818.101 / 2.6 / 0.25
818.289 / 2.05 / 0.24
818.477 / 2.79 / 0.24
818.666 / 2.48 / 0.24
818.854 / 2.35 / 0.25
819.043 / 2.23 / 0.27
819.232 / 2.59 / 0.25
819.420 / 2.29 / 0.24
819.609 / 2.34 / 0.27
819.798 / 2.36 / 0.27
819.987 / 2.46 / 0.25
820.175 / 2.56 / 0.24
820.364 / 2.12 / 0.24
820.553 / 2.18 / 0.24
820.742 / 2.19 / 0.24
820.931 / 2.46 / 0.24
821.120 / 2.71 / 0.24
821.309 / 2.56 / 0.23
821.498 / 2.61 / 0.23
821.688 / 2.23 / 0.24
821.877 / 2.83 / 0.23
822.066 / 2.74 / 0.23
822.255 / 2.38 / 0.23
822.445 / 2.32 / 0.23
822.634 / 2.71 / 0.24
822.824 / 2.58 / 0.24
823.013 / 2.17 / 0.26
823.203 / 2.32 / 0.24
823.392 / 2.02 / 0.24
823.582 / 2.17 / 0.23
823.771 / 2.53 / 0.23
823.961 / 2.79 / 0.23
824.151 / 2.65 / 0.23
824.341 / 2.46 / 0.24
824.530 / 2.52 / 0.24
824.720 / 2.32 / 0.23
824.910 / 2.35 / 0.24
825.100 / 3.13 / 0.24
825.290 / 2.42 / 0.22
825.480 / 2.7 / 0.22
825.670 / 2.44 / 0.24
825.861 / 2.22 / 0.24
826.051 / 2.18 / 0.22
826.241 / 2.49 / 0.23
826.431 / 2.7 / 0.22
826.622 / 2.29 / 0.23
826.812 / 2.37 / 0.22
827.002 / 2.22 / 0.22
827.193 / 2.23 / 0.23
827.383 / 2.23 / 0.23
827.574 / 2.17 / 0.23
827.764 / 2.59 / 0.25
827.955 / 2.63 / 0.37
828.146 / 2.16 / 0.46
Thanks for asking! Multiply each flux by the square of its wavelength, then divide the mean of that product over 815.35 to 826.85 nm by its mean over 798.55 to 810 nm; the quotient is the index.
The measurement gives 1.06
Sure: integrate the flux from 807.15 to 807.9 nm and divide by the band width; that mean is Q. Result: 2.22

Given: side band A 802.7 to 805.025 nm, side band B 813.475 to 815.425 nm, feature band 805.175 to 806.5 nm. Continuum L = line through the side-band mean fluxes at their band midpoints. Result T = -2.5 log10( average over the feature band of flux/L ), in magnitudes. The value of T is -0.056 mag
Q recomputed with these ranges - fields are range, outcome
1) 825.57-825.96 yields 2.33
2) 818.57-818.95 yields 2.41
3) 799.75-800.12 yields 2.44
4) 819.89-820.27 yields 2.51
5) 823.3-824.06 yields 2.38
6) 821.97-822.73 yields 2.54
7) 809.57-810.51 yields 2.65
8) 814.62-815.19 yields 2.59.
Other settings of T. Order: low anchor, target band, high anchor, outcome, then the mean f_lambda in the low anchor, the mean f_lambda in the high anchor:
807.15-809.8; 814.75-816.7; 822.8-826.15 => 0.02 mag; 2.5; 2.44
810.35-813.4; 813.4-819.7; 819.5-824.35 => 0.01 mag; 2.47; 2.44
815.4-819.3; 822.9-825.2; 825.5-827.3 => -0.03 mag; 2.47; 2.36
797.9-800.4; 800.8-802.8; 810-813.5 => 0.07 mag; 2.4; 2.49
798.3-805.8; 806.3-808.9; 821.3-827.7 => 0.02 mag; 2.41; 2.44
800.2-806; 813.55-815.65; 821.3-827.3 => 0.03 mag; 2.46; 2.46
